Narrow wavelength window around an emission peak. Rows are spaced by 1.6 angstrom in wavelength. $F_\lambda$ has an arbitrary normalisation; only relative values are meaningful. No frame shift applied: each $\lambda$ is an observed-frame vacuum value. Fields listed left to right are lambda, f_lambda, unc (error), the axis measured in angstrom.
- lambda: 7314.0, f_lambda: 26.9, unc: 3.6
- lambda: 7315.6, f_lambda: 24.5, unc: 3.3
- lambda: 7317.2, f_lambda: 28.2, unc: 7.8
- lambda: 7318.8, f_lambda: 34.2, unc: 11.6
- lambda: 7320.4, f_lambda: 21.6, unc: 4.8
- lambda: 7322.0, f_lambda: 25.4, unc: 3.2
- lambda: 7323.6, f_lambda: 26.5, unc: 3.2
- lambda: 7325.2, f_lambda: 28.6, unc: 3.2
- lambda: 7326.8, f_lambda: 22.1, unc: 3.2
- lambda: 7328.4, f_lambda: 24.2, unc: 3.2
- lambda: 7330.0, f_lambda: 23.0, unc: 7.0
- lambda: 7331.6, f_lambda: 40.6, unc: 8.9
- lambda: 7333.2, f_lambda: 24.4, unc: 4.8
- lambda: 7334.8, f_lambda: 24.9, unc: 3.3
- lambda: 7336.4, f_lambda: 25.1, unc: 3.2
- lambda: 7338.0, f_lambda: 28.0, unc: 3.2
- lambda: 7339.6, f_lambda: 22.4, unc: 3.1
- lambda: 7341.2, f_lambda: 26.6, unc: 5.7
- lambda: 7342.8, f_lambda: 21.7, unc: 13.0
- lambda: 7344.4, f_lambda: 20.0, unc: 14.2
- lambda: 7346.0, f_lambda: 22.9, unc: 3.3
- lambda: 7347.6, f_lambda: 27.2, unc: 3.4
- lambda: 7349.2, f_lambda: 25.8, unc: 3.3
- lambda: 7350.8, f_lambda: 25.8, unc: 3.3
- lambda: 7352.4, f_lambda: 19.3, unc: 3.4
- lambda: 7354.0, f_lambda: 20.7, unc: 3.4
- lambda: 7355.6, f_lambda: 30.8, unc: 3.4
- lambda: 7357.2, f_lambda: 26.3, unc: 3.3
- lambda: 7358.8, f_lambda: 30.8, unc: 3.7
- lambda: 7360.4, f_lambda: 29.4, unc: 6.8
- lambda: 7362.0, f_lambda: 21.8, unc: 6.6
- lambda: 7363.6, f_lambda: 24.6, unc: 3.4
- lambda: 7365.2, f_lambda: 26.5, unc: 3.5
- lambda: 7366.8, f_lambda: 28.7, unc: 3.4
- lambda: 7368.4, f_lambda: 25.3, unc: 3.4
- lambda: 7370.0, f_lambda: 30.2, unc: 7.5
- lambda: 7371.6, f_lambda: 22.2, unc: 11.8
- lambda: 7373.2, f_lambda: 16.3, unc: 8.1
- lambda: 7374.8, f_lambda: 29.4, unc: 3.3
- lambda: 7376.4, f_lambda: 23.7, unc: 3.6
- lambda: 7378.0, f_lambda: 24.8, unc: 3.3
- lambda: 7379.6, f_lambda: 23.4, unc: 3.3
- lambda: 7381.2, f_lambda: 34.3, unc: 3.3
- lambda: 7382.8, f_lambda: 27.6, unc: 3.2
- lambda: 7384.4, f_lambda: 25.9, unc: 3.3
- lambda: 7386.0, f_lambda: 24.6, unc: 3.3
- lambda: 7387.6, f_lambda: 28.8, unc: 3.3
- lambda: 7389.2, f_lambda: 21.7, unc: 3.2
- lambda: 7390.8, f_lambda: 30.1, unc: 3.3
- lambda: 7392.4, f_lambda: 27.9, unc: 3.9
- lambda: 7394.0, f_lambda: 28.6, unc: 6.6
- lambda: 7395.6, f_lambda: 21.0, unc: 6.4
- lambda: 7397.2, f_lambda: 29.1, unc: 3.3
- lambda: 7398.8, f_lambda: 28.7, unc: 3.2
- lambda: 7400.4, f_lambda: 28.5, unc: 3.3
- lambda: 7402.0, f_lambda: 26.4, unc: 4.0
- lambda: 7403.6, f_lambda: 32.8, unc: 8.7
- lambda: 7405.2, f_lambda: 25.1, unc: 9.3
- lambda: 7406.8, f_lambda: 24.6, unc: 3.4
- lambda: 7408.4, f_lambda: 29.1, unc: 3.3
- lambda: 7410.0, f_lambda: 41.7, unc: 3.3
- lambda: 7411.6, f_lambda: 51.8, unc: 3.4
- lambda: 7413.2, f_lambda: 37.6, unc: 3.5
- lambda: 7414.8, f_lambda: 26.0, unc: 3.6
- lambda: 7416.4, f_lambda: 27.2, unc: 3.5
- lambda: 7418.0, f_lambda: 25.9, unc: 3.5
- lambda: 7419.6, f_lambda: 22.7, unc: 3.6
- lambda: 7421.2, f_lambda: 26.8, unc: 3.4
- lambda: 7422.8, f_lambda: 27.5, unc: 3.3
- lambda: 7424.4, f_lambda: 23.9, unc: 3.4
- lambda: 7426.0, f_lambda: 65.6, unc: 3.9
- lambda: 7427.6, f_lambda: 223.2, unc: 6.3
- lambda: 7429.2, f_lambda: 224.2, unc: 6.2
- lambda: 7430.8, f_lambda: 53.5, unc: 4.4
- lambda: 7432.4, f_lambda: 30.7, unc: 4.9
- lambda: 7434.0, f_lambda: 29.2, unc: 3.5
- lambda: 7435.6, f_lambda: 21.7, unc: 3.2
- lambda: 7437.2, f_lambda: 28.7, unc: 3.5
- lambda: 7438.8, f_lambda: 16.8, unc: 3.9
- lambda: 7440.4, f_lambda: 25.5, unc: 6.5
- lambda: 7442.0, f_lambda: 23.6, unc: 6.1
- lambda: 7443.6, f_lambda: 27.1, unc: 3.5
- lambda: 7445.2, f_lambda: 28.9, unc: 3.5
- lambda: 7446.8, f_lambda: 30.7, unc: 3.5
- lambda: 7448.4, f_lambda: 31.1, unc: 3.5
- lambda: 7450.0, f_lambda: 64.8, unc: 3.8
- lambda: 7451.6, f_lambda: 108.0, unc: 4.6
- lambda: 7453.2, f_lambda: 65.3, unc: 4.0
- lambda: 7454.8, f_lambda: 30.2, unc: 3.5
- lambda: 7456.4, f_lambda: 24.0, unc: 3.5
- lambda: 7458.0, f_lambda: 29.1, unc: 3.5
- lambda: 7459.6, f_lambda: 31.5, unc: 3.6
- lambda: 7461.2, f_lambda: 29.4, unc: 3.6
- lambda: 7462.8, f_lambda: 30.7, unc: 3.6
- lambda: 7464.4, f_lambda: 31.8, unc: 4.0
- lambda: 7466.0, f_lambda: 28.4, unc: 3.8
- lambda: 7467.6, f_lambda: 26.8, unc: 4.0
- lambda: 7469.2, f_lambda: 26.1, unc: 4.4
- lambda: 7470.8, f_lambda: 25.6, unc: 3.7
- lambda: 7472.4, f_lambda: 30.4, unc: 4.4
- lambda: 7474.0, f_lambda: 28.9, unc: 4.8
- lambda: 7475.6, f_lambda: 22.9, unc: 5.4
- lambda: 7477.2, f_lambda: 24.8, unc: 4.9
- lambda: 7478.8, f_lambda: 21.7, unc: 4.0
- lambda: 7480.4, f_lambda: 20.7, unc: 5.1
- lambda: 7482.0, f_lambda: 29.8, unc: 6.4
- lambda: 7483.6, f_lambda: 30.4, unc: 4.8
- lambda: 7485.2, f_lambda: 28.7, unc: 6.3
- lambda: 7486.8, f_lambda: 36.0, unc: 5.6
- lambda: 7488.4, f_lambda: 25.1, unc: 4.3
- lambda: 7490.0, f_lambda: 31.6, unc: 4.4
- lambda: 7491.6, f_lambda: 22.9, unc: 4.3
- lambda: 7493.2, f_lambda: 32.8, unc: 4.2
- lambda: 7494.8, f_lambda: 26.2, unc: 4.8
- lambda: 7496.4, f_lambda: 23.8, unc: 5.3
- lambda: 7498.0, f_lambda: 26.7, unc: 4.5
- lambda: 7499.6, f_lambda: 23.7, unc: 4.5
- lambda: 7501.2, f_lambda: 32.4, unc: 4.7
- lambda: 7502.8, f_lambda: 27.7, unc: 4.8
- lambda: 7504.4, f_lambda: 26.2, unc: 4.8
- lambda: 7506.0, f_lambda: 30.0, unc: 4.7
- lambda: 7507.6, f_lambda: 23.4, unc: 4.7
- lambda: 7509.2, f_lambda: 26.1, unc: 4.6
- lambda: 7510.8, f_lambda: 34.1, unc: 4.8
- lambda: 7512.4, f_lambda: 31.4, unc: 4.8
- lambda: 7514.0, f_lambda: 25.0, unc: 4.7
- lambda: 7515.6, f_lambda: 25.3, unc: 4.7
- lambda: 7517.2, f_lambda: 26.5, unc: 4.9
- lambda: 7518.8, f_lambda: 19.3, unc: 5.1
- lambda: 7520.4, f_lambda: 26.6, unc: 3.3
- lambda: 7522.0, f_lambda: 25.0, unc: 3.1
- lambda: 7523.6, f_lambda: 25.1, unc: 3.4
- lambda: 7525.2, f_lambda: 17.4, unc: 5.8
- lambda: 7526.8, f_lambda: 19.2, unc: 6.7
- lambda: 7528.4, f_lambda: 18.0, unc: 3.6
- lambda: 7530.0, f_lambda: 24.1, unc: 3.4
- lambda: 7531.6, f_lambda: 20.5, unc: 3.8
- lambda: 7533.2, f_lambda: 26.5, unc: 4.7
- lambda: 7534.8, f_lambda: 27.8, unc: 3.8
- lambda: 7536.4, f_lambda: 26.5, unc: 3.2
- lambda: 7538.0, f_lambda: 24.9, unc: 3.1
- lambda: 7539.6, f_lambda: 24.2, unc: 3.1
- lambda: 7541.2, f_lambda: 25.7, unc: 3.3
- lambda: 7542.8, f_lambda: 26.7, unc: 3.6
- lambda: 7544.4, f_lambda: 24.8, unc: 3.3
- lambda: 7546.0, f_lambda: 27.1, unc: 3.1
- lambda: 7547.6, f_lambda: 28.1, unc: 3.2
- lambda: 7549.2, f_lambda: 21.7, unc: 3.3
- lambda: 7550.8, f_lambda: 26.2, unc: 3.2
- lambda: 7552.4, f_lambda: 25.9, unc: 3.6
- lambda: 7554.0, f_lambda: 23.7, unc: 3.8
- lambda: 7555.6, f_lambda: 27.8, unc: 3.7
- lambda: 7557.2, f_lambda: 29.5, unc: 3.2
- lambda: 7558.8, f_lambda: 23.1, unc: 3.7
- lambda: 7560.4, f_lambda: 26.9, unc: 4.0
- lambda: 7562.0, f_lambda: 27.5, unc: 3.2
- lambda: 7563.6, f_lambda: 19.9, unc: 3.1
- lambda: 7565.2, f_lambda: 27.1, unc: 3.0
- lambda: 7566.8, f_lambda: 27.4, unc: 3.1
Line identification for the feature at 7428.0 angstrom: H-alpha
